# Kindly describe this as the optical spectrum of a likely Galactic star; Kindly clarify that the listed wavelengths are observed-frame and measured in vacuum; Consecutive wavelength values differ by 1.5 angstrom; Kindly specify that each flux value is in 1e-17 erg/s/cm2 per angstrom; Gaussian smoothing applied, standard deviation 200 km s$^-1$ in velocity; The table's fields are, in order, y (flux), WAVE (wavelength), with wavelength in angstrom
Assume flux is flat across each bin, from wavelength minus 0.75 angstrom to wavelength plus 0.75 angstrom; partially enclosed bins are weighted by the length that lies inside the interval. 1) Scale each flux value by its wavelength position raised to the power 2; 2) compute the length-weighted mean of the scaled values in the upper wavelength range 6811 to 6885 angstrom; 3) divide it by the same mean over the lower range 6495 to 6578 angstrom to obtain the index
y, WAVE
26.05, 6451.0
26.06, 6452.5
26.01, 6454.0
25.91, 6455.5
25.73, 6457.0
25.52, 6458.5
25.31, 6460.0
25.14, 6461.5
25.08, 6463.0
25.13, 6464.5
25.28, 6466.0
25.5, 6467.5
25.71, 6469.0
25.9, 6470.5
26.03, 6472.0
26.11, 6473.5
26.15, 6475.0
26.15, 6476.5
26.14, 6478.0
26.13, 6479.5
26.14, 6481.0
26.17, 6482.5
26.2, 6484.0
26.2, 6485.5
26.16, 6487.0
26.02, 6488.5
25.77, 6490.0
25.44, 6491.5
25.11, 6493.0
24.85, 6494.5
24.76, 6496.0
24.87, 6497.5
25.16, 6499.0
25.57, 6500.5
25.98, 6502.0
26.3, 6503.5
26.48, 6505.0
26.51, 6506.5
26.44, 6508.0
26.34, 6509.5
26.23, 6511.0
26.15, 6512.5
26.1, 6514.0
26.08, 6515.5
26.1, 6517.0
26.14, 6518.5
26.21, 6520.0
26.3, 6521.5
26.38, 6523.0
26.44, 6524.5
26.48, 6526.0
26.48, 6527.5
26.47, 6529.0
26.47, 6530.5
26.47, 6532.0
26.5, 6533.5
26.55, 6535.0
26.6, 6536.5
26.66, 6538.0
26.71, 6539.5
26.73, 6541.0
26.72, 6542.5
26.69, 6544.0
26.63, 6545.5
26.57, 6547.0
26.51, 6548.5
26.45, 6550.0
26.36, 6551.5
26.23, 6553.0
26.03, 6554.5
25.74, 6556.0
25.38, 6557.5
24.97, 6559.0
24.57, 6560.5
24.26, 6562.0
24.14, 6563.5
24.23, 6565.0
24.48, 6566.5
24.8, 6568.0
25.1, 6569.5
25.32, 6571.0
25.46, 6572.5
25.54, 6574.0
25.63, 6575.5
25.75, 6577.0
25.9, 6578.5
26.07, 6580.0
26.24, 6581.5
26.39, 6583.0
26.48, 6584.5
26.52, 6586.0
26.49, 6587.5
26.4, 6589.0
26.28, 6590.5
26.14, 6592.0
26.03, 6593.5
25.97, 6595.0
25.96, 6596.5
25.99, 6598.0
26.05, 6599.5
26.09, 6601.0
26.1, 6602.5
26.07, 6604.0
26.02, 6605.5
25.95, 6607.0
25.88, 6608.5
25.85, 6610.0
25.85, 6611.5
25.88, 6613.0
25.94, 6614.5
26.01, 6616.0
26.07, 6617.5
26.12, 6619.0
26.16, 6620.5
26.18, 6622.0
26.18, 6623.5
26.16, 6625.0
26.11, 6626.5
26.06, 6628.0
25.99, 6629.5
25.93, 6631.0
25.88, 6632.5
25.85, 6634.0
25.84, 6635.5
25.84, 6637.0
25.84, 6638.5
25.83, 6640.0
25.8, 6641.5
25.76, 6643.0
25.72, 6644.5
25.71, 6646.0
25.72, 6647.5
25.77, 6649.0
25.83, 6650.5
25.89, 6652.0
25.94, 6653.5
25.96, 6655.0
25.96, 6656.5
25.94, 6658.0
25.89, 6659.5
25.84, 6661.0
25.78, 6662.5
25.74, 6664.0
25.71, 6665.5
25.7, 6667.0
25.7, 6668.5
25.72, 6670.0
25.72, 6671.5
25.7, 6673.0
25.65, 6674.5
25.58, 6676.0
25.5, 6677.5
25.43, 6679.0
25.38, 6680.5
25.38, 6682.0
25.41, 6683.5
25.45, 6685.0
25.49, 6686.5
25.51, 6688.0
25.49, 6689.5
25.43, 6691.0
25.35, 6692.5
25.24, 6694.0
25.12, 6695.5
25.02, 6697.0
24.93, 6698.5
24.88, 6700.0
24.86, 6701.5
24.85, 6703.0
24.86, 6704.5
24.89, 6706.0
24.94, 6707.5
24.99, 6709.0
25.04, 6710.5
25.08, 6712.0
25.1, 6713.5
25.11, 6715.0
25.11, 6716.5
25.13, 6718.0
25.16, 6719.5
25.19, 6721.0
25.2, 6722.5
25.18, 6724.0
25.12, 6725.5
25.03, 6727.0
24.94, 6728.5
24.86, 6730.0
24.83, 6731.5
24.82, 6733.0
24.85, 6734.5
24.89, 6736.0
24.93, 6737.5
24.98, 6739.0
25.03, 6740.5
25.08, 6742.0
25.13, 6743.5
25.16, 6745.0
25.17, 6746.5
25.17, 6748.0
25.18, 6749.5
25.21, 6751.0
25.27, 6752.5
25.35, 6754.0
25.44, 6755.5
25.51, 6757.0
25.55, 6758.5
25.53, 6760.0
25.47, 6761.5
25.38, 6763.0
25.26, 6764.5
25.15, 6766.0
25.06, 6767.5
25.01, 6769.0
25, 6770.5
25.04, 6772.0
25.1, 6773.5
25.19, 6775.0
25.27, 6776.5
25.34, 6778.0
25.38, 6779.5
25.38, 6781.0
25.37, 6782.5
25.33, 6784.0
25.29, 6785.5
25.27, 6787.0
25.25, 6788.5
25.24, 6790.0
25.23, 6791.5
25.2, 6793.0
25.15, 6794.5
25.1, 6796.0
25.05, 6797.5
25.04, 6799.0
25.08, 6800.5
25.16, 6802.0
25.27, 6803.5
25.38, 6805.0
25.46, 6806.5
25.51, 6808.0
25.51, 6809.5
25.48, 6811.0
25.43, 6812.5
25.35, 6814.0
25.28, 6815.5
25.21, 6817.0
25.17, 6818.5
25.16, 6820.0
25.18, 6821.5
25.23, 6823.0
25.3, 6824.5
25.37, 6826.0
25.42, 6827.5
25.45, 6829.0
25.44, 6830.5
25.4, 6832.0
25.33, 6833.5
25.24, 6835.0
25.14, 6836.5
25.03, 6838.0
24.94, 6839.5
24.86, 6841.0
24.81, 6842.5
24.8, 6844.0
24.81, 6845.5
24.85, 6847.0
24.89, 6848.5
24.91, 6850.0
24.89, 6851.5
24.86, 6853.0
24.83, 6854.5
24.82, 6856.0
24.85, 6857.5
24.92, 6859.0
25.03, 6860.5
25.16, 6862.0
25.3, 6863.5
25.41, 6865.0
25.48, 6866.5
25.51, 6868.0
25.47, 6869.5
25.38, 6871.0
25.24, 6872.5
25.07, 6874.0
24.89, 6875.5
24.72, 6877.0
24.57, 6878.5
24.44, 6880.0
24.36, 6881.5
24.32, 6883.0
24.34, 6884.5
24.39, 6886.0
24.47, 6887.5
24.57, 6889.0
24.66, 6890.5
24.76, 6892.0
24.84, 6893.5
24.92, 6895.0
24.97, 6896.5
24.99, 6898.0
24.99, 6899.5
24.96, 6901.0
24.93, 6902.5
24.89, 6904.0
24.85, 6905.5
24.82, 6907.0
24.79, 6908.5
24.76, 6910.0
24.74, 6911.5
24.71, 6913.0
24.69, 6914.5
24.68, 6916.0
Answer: 1.06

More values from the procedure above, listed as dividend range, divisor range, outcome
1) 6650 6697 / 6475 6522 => 1.04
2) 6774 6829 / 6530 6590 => 1.05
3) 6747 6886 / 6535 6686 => 1.03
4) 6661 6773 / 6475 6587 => 1.03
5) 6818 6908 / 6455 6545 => 1.07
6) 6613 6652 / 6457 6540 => 1.04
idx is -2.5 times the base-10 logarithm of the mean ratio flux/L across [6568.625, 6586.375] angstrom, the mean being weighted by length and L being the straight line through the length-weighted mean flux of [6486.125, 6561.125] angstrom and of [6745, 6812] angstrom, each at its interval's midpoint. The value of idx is 0.00 mag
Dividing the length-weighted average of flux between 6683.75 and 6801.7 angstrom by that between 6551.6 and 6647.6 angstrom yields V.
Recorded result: 1.0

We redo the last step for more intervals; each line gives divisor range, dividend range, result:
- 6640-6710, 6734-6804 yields 0.99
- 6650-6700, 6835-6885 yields 0.98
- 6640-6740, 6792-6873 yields 0.99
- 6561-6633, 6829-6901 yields 0.97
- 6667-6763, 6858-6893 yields 0.99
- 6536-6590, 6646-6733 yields 0.98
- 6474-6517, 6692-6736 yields 0.97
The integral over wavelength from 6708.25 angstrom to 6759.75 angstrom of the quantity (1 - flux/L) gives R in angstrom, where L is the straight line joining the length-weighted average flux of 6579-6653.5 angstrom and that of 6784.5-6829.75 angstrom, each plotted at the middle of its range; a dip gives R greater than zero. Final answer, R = 0.9 angstrom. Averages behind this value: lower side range 26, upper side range 25.3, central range 25.1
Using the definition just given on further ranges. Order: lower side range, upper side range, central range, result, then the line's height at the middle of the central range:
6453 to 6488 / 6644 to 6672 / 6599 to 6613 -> -0.1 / 25.8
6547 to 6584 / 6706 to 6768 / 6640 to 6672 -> -0.6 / 25.3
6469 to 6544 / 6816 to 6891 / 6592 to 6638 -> -0.4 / 25.8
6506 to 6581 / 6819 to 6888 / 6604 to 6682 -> -0.5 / 25.7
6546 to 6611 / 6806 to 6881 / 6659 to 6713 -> 0.3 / 25.5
